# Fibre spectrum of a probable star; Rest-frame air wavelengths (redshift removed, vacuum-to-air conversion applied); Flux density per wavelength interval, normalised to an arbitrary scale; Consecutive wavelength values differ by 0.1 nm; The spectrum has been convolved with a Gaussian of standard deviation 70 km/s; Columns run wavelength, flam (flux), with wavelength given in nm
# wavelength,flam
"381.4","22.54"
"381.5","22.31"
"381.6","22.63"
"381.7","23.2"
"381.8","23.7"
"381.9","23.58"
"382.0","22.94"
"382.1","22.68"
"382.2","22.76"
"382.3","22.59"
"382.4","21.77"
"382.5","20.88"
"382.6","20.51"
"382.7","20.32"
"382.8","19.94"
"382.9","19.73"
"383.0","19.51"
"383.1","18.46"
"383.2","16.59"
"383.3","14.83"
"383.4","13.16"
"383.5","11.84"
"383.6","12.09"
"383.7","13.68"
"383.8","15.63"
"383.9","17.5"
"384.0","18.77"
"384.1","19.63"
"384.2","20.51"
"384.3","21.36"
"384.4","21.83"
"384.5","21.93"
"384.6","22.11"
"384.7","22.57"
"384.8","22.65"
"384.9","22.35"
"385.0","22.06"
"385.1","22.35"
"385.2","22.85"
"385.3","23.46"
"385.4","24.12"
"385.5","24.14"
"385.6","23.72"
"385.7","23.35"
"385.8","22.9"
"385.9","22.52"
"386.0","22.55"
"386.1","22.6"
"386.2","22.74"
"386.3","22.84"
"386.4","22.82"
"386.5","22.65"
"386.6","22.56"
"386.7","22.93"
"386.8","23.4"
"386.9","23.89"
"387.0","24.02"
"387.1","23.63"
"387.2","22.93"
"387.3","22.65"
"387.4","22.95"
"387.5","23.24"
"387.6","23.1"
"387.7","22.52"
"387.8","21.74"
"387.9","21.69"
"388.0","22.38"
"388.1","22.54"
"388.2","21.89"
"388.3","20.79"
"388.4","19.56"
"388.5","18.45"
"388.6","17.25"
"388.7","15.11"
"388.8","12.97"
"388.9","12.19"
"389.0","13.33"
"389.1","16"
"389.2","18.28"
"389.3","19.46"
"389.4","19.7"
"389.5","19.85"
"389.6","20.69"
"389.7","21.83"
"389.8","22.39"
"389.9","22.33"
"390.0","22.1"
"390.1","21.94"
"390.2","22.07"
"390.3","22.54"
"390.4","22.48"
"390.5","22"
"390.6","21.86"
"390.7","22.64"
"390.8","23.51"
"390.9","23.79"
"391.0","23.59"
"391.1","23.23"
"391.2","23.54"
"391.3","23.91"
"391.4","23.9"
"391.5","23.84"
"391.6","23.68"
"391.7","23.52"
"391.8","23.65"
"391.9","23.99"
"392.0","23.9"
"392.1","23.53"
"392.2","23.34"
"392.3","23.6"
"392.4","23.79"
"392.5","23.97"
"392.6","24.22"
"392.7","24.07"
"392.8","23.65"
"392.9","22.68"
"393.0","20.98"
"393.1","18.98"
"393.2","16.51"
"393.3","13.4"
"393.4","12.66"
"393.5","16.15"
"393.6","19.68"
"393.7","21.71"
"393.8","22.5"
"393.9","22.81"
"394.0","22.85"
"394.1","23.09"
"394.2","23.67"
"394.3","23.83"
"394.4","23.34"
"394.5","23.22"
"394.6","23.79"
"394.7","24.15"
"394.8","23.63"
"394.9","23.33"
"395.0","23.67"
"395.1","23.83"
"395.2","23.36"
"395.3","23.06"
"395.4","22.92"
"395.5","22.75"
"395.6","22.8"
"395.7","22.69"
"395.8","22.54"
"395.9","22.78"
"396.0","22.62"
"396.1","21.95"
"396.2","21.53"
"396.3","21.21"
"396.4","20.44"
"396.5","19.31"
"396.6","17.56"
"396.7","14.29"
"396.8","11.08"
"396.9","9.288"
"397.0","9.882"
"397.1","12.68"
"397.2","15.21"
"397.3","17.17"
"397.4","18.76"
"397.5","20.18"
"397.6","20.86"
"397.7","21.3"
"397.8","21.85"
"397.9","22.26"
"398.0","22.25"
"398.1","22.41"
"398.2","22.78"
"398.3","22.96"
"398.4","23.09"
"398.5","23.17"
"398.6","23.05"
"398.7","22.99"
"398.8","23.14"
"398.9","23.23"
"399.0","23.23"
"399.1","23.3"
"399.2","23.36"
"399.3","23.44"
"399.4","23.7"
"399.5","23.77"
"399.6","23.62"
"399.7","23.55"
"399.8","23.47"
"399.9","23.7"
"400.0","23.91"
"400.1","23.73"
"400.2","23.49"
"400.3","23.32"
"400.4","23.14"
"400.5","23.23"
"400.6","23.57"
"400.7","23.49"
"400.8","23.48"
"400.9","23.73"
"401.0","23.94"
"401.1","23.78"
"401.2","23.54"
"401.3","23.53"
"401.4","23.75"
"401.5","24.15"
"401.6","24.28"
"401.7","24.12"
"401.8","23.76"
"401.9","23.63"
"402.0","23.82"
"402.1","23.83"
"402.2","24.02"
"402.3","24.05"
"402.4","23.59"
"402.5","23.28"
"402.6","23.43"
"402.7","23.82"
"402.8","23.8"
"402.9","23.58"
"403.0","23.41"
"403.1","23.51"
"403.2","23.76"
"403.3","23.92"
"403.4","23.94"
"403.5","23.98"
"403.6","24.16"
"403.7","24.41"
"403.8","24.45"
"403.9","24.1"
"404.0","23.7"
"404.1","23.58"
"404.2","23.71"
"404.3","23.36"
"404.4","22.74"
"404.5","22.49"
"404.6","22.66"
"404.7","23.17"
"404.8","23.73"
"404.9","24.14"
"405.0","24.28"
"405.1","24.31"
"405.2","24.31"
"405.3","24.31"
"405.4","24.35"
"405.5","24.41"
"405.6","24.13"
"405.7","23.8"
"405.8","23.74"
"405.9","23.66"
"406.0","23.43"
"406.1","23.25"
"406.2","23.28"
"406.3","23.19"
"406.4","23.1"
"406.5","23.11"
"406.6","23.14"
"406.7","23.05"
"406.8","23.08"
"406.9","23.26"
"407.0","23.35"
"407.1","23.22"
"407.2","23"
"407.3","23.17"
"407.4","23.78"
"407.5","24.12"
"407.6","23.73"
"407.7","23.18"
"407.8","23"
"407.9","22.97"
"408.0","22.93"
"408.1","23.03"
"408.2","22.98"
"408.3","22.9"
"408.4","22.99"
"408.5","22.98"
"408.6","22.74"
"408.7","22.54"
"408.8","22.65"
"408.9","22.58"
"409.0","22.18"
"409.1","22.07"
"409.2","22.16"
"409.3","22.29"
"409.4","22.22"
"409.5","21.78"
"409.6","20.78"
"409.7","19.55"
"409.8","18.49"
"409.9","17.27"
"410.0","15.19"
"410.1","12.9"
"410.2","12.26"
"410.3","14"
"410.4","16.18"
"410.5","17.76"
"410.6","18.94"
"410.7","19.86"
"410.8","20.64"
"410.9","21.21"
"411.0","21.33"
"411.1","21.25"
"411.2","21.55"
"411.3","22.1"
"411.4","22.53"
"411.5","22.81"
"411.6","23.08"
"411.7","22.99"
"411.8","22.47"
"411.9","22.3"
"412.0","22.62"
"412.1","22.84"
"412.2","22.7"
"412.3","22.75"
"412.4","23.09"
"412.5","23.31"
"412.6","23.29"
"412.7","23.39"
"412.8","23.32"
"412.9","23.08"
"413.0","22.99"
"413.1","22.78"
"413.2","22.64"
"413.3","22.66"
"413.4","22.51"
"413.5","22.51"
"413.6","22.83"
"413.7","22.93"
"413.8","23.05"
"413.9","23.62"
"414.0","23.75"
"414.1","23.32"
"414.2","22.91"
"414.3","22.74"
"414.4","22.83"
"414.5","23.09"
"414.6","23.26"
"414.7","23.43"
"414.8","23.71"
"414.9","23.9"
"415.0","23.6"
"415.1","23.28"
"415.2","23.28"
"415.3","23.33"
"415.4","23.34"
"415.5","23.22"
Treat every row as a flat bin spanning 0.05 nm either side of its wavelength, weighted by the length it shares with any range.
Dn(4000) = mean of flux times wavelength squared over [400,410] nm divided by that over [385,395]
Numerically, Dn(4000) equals 1.15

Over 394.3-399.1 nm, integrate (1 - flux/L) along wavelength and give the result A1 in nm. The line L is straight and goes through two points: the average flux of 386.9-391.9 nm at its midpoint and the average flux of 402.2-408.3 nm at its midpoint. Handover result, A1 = 0.30 nm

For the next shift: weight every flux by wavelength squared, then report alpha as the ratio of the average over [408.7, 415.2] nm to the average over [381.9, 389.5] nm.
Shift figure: 1.20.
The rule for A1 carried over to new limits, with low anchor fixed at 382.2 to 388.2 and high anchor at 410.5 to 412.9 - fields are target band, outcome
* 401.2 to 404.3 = -0.29 nm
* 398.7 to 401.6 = -0.25 nm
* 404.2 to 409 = -0.31 nm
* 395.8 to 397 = 0.19 nm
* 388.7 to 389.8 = 0.19 nm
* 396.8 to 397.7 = 0.25 nm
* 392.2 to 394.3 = 0.03 nm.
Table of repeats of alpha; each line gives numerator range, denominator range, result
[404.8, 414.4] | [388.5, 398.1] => 1.16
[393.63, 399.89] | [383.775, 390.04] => 1.07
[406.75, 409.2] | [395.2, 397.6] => 1.29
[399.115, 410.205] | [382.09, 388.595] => 1.21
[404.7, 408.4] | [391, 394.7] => 1.13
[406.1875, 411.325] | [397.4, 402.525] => 0.96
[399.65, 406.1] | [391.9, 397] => 1.17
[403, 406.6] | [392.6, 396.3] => 1.14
